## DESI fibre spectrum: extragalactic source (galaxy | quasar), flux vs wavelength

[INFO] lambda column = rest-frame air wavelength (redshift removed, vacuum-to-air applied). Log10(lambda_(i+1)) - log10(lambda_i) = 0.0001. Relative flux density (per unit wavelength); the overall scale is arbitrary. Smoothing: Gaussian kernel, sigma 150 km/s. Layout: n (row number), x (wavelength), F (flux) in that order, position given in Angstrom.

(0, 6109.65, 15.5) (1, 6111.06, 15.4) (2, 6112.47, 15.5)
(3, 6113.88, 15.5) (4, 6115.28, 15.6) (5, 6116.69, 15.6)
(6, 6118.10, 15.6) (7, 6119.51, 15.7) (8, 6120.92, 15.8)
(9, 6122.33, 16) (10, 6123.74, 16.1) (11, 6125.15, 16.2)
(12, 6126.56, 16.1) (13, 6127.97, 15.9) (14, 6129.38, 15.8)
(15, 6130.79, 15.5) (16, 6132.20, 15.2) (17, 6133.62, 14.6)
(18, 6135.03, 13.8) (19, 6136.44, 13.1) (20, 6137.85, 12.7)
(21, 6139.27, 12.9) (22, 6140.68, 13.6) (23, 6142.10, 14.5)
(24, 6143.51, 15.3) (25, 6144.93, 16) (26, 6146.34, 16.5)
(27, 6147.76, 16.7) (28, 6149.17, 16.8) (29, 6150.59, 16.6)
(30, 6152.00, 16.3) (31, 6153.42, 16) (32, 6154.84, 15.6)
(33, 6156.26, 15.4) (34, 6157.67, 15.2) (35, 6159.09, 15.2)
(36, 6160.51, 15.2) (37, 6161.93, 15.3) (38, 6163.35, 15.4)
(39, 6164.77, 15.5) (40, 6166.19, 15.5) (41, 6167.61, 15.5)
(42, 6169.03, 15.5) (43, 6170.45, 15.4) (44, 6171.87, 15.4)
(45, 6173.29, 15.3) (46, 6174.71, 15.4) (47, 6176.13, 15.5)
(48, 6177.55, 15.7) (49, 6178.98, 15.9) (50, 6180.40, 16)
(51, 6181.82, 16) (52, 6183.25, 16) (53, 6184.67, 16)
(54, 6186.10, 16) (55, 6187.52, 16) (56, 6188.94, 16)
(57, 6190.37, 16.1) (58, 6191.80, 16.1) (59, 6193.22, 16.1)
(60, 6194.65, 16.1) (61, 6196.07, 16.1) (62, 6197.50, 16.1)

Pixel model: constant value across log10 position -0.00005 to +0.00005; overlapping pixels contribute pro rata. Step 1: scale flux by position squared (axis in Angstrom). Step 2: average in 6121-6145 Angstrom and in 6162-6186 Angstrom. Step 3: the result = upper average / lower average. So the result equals 1.1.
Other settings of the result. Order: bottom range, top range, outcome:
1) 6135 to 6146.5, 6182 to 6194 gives 1.15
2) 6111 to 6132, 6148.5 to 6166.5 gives 1.01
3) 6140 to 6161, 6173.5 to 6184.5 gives 1.02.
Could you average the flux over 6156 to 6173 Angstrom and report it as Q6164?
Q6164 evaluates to 15.4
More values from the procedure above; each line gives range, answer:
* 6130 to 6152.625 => 15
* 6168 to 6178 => 15.5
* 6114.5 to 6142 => 15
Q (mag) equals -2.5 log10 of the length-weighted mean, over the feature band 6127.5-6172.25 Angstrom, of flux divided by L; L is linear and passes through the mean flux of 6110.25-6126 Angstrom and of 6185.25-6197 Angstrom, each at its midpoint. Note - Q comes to 0.04 mag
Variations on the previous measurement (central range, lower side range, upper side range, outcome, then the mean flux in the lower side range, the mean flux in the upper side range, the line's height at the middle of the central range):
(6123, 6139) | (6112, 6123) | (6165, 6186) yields 0.051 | 15.7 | 15.7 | 15.7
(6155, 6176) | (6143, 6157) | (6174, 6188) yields 0.042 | 16.1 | 15.8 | 16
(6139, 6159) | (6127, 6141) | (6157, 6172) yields -0.051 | 14.4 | 15.4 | 14.9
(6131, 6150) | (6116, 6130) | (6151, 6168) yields 0.066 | 15.9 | 15.5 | 15.7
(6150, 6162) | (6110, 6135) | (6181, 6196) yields 0.012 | 15.6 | 16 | 15.8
